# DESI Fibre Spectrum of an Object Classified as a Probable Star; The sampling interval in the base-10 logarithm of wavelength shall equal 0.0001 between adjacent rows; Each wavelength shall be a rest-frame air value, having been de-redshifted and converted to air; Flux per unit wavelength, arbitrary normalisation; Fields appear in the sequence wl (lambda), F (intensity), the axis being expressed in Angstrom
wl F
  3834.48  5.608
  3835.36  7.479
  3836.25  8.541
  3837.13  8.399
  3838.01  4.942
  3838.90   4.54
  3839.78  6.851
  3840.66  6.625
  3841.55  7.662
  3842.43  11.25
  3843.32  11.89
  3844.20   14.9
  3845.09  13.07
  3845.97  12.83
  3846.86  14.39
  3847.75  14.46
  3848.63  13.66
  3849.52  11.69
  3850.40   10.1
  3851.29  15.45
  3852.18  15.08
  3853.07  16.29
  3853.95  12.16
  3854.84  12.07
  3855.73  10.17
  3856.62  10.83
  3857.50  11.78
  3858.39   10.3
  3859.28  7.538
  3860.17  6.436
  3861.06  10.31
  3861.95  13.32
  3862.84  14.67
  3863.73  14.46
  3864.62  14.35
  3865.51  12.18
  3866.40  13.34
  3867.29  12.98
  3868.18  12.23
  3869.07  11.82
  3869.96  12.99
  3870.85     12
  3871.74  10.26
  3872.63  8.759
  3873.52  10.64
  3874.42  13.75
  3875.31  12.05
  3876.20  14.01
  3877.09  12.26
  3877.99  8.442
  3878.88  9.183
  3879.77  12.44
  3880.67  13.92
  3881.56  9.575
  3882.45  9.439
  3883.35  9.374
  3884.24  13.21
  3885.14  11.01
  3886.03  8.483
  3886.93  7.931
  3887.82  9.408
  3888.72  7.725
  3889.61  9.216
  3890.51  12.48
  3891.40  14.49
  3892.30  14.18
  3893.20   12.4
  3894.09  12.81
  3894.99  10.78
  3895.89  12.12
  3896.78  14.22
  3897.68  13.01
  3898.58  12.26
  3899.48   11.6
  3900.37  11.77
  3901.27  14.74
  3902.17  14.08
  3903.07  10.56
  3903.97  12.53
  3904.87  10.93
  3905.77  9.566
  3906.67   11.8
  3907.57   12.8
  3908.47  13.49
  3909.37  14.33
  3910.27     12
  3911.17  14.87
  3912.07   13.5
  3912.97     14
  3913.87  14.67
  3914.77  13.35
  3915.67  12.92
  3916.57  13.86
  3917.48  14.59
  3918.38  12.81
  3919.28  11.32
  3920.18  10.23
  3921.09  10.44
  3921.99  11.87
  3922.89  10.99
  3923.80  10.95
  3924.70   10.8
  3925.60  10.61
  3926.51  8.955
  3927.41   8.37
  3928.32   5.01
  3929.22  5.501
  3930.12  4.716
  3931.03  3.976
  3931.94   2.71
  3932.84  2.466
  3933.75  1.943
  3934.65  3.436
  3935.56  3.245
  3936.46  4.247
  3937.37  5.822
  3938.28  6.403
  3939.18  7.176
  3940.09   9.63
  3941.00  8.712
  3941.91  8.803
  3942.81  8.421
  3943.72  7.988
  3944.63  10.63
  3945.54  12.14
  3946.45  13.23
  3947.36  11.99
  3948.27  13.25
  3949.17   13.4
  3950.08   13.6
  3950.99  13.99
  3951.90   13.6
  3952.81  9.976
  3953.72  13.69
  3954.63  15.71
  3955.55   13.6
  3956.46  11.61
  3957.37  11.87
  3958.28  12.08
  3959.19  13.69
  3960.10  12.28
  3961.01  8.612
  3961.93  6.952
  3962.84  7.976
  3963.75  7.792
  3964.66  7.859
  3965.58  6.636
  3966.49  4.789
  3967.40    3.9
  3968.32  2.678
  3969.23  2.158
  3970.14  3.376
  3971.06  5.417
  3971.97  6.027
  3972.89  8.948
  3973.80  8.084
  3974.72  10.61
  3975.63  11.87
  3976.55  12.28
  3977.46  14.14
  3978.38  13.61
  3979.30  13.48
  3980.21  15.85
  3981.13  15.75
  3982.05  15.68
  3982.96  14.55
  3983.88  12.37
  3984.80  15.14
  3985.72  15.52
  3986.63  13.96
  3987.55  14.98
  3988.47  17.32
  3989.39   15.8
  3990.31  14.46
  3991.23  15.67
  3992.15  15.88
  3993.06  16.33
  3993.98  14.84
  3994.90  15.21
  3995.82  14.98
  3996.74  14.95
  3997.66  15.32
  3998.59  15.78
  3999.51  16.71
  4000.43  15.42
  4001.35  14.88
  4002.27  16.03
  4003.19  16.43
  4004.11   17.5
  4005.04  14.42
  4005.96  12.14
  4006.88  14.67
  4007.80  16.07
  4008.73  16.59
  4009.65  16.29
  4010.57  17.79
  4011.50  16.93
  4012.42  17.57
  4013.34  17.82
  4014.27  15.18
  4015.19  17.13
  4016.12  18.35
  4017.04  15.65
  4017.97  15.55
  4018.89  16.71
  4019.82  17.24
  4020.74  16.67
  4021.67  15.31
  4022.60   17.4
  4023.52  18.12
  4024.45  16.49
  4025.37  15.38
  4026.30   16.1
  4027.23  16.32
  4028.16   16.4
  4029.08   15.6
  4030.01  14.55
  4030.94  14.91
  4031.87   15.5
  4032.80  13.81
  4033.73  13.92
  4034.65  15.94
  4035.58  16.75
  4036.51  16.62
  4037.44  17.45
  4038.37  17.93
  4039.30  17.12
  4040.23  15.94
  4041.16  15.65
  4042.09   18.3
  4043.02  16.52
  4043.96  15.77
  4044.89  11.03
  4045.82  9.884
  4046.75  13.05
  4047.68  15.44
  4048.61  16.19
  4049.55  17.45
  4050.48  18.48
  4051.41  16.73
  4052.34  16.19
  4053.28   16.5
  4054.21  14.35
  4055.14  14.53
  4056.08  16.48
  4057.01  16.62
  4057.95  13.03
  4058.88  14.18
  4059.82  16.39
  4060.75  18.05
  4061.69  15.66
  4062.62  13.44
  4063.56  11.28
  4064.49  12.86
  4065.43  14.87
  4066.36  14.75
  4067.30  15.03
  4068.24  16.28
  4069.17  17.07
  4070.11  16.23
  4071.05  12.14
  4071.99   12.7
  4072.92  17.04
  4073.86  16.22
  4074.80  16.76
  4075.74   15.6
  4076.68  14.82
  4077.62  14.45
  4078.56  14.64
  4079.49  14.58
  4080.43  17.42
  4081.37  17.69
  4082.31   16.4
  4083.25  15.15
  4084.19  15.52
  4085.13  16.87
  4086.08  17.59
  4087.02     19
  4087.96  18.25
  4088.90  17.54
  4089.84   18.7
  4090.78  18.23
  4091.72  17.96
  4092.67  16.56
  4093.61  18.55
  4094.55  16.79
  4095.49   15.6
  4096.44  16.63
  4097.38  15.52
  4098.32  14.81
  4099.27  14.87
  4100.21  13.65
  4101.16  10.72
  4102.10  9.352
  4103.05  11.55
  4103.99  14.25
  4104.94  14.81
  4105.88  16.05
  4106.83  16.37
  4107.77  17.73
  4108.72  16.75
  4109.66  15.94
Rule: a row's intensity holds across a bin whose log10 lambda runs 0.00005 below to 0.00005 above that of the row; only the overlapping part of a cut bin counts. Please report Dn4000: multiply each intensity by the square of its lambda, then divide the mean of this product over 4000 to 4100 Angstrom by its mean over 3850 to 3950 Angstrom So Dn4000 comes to 1.58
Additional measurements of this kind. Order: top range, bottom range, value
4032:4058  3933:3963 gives 1.65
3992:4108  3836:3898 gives 1.52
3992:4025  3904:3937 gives 1.73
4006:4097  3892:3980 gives 1.66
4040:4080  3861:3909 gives 1.40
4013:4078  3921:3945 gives 2.33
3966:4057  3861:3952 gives 1.42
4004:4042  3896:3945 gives 1.71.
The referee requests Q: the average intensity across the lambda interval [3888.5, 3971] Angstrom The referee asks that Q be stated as 10.2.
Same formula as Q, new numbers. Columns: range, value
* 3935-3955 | 10.2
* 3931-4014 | 11.7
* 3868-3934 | 11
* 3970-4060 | 15.1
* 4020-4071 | 15.6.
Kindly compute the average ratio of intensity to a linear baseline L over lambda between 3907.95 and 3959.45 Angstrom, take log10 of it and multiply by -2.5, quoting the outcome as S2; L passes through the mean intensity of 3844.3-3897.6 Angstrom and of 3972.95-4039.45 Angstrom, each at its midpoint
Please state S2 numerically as 0.295 mag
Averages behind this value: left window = 11.8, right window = 15.5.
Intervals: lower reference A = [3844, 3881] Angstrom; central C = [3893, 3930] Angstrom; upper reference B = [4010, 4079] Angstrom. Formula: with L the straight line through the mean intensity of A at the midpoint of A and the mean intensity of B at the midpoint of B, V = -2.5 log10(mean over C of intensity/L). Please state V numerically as 0.11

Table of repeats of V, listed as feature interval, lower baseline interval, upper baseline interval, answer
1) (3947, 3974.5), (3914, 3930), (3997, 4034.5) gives 0.32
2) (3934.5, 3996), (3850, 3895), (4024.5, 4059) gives 0.25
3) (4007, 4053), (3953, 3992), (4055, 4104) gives -0.19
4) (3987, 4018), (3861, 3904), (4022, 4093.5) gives -0.09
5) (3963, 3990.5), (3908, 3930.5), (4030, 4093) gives 0.22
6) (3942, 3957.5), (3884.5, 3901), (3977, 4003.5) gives 0.12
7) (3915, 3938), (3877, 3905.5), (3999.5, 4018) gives 0.49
